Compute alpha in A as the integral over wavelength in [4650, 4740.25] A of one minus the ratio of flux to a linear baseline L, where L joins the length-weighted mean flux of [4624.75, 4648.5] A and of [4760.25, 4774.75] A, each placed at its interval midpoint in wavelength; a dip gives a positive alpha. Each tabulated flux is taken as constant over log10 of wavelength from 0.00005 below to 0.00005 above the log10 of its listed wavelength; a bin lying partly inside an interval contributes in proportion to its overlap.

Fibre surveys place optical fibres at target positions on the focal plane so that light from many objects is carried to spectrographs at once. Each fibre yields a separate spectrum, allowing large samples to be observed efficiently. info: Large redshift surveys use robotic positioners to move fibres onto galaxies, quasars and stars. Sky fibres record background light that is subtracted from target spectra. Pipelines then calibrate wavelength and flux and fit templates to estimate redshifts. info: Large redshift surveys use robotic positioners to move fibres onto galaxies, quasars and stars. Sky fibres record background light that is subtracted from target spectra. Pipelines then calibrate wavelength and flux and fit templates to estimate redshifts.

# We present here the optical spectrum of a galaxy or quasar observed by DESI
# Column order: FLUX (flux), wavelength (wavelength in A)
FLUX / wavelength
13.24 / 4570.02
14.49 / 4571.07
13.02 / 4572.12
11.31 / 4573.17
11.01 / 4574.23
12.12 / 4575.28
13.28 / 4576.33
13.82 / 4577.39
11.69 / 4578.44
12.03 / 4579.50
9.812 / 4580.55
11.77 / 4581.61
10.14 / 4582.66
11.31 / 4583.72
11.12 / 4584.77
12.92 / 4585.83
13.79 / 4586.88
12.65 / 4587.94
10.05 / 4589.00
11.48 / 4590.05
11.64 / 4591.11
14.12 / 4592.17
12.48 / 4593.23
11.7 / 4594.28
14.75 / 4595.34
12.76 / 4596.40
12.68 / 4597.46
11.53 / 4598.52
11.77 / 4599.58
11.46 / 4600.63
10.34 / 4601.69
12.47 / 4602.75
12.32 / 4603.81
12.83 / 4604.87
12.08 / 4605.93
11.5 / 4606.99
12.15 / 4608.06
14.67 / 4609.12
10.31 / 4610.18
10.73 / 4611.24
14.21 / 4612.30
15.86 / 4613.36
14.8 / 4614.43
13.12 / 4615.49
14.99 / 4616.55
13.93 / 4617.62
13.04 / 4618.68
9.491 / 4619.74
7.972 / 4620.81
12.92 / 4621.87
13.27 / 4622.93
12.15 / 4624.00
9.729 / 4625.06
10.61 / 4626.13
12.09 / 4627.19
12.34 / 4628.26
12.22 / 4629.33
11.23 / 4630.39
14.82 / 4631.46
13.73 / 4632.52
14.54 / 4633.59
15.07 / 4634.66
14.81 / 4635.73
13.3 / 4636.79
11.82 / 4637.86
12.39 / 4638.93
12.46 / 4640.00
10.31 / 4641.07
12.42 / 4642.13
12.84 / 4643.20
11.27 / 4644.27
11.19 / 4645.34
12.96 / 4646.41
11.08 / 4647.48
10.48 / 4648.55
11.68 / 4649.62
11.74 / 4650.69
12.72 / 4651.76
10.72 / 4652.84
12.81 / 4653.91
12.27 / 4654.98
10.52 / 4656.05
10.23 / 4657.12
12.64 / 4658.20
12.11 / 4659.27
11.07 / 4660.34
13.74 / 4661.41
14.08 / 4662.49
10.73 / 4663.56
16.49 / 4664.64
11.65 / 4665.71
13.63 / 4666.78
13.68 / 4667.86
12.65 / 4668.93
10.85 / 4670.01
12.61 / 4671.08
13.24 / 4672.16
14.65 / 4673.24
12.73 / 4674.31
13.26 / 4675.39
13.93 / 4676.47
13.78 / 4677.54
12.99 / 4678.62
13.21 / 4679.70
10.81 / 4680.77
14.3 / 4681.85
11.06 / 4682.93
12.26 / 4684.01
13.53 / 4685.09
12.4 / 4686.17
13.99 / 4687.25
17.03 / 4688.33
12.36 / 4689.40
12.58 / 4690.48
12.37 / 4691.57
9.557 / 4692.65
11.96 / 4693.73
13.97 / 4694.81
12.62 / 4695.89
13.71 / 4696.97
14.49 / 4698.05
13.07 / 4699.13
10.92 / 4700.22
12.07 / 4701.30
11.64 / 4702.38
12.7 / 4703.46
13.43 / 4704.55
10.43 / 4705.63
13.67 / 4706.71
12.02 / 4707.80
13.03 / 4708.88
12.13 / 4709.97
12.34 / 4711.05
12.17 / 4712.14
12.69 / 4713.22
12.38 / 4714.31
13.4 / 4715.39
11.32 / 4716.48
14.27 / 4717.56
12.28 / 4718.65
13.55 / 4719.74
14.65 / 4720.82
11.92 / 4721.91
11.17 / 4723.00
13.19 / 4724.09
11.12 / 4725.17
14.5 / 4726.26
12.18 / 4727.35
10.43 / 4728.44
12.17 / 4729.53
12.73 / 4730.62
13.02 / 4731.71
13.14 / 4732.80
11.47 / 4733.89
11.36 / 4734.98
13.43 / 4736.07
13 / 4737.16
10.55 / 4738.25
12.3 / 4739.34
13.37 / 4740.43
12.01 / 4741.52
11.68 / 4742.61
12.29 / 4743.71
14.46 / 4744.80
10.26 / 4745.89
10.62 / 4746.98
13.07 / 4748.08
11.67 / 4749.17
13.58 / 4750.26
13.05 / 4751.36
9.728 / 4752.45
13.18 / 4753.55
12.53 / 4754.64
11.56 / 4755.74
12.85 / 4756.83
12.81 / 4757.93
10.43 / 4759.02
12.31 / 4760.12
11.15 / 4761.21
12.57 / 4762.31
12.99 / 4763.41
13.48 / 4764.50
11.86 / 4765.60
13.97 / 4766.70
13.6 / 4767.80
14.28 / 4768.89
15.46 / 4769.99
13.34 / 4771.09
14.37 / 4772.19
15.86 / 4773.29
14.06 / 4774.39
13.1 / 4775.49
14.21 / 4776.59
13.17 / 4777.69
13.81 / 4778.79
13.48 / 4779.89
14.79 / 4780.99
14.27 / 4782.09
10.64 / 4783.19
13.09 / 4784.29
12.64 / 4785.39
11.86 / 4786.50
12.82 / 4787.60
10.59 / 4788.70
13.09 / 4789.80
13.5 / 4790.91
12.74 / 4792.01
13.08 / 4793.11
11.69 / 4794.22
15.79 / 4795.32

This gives 2.3 A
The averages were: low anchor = 12.4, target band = 12.6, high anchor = 13.6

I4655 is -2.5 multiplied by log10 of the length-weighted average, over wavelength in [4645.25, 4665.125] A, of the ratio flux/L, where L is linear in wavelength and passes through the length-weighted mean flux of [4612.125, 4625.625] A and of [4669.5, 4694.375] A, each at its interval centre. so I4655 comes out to 0.06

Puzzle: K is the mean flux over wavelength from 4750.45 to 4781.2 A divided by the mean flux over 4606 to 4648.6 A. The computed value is 1.05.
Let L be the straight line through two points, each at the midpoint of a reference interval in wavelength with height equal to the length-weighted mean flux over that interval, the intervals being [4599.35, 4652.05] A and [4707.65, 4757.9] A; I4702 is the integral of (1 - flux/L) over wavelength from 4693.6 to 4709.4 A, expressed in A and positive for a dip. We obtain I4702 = -0.4 A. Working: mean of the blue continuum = 12.4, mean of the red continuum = 12.4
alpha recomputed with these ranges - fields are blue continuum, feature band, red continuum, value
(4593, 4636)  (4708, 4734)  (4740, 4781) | 0.5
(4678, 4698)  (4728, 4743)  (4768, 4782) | 1.5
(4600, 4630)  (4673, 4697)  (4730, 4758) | -1.3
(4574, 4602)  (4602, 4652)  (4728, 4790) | -1.0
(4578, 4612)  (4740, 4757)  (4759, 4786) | 1.2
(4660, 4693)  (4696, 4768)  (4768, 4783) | 6.1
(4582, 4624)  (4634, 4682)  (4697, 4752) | -0.5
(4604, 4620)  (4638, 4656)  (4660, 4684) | 1.6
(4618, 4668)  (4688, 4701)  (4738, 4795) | -0.4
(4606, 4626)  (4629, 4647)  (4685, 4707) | -0.4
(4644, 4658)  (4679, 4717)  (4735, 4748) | -2.4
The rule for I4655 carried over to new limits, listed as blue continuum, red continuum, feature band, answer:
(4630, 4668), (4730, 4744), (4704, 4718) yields -0.015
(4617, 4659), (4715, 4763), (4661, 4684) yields -0.073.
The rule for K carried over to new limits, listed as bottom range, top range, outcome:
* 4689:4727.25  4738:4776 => 1.01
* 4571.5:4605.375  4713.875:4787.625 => 1.05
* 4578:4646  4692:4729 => 1.01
